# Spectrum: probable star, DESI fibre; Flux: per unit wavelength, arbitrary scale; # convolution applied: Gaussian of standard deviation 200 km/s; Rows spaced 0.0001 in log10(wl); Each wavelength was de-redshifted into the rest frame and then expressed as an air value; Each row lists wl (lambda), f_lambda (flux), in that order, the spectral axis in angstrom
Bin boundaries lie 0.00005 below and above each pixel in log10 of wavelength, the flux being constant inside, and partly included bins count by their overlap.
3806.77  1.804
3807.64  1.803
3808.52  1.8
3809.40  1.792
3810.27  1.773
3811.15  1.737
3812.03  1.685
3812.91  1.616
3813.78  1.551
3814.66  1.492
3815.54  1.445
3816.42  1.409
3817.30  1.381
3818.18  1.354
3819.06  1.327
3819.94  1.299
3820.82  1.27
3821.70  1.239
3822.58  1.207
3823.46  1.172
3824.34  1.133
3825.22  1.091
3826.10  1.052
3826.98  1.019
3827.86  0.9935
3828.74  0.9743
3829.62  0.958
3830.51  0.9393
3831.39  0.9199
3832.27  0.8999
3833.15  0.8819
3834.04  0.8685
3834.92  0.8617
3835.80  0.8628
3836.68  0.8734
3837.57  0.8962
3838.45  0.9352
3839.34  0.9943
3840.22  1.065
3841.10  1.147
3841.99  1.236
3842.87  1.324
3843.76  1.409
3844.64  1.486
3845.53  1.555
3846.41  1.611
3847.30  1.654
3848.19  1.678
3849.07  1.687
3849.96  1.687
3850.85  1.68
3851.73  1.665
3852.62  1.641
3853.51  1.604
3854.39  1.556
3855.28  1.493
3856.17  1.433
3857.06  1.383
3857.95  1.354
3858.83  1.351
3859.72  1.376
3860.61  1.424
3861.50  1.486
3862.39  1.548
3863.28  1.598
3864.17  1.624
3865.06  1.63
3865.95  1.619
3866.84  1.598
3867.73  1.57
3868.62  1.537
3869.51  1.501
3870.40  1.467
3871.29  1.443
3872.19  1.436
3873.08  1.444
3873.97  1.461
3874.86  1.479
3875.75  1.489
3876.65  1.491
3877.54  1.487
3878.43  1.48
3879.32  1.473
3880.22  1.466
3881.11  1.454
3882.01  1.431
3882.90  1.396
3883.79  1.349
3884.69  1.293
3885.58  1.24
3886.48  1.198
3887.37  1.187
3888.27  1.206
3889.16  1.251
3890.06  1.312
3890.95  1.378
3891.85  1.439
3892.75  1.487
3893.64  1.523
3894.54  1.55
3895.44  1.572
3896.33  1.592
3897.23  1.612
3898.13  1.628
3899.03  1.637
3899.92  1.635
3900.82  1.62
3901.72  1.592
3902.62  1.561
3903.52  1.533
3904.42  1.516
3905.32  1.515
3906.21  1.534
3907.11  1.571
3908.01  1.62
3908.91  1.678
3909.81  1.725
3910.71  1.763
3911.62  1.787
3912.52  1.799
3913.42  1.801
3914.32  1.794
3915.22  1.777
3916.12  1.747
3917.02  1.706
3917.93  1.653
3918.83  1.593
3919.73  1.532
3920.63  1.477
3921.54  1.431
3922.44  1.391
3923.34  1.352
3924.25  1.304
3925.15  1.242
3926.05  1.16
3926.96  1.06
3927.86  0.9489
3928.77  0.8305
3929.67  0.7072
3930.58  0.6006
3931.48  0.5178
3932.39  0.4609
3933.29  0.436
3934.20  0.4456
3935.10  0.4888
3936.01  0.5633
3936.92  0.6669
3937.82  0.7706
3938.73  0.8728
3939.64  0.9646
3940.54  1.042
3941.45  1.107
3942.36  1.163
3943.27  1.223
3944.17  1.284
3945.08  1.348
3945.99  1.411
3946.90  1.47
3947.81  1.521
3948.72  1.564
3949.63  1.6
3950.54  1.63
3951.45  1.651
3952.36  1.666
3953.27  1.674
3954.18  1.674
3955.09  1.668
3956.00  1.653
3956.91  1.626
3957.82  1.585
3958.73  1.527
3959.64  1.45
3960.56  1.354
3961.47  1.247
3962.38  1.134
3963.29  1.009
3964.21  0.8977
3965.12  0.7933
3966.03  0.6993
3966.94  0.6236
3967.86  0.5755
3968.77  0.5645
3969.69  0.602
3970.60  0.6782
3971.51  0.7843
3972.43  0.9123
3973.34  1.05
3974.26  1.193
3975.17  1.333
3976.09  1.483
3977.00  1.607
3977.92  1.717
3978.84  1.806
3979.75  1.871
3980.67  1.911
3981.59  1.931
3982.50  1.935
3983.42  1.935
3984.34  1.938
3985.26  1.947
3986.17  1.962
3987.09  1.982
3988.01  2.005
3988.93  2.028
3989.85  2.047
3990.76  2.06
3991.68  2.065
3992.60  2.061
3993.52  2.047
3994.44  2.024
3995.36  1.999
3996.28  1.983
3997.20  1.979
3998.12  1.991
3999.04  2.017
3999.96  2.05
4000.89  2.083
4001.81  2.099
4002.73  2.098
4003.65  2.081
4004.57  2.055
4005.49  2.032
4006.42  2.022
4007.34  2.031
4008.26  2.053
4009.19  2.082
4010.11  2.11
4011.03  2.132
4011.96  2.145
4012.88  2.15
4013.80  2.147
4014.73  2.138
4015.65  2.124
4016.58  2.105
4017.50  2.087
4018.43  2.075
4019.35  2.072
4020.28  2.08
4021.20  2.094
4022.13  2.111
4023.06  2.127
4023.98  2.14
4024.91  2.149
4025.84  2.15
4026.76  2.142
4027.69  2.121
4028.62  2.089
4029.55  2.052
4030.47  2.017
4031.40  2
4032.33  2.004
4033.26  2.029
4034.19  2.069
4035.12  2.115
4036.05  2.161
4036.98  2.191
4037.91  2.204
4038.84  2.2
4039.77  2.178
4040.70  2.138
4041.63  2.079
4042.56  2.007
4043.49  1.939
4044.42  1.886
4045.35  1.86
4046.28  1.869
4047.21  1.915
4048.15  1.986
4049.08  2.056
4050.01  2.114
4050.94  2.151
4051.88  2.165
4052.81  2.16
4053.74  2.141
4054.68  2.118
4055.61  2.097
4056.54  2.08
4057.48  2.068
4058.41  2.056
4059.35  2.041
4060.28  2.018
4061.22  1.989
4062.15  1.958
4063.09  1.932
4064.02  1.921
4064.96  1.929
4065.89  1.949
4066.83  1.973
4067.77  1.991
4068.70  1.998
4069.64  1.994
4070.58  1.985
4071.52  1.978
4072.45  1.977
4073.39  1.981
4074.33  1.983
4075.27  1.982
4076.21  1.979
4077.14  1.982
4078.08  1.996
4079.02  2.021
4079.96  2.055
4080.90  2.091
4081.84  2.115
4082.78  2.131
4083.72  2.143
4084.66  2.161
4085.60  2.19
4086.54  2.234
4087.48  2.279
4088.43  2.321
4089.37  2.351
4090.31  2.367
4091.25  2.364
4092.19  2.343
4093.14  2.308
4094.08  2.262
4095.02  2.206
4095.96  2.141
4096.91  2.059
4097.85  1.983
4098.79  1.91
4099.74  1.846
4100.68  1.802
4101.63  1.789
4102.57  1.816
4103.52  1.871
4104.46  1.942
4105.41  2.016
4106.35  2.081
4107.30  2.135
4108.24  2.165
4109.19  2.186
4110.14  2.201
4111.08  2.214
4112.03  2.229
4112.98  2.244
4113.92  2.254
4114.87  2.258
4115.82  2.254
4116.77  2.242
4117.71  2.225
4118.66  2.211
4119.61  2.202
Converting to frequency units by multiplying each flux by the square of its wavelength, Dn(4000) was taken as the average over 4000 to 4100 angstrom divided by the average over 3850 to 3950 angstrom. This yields 1.6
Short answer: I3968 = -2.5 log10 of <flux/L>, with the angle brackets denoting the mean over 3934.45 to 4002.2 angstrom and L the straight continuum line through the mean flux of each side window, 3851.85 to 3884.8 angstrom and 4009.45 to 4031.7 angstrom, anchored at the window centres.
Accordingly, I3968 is 0.28 mag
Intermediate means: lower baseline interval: 1.49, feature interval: 1.47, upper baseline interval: 2.11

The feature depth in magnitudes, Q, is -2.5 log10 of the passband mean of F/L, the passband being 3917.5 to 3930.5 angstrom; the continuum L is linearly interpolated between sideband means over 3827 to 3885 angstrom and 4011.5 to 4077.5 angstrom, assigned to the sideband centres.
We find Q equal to 0.28 mag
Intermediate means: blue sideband 1.36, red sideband 2.05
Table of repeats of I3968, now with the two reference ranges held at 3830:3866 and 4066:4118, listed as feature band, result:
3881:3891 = 0.12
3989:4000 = -0.13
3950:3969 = 0.29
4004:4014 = -0.14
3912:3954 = 0.28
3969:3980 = 0.38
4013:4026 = -0.13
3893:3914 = -0.08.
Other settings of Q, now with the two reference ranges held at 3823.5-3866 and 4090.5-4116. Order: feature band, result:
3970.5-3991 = 0.03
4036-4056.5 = -0.08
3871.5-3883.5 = -0.05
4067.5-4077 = 0.01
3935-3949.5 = 0.39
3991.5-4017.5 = -0.15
